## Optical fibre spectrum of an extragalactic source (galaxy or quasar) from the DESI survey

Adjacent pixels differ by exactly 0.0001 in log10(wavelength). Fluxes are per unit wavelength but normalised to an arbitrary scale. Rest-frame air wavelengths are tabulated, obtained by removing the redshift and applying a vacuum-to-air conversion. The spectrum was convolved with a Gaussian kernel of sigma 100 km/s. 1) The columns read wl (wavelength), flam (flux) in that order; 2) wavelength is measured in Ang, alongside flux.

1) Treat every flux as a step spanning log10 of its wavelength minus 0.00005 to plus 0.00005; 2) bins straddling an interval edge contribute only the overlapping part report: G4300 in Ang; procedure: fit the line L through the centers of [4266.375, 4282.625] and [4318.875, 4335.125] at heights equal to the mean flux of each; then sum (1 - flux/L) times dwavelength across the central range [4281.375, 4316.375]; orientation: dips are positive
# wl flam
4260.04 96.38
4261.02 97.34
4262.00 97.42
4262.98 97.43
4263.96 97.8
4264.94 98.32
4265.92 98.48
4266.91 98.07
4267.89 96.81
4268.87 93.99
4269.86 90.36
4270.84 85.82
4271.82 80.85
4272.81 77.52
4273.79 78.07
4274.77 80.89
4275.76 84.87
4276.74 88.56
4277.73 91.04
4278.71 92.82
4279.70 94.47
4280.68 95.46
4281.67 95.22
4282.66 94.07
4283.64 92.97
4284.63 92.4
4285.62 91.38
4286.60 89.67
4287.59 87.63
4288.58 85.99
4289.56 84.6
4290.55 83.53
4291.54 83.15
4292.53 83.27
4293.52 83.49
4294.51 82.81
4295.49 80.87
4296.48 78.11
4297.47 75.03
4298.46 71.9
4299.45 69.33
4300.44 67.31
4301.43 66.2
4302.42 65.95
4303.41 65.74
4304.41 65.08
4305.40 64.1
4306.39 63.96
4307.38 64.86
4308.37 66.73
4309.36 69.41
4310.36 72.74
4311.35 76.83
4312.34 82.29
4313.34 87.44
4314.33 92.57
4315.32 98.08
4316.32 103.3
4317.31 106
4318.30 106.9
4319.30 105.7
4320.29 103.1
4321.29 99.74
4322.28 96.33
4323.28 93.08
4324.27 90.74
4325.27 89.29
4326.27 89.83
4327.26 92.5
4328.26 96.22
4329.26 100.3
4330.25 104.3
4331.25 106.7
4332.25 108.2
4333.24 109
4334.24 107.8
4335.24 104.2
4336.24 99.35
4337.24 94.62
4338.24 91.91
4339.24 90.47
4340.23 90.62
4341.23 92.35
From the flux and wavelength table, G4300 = 5.3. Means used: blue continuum 89.2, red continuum 99.7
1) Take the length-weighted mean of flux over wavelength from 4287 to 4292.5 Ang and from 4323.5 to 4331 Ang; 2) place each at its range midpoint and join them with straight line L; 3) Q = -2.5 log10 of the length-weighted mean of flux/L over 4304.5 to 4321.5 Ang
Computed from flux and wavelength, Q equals 0.07 mag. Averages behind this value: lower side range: 84.9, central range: 85.4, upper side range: 95.1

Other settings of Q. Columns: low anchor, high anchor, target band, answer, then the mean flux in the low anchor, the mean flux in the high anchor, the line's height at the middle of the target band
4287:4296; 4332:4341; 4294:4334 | 0.07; 84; 99.2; 91.6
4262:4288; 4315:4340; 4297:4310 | 0.38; 91.1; 99.4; 95.6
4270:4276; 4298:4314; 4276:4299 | -0.13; 81.8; 70.2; 76.7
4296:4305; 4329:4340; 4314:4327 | -0.12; 69.3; 101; 88.2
